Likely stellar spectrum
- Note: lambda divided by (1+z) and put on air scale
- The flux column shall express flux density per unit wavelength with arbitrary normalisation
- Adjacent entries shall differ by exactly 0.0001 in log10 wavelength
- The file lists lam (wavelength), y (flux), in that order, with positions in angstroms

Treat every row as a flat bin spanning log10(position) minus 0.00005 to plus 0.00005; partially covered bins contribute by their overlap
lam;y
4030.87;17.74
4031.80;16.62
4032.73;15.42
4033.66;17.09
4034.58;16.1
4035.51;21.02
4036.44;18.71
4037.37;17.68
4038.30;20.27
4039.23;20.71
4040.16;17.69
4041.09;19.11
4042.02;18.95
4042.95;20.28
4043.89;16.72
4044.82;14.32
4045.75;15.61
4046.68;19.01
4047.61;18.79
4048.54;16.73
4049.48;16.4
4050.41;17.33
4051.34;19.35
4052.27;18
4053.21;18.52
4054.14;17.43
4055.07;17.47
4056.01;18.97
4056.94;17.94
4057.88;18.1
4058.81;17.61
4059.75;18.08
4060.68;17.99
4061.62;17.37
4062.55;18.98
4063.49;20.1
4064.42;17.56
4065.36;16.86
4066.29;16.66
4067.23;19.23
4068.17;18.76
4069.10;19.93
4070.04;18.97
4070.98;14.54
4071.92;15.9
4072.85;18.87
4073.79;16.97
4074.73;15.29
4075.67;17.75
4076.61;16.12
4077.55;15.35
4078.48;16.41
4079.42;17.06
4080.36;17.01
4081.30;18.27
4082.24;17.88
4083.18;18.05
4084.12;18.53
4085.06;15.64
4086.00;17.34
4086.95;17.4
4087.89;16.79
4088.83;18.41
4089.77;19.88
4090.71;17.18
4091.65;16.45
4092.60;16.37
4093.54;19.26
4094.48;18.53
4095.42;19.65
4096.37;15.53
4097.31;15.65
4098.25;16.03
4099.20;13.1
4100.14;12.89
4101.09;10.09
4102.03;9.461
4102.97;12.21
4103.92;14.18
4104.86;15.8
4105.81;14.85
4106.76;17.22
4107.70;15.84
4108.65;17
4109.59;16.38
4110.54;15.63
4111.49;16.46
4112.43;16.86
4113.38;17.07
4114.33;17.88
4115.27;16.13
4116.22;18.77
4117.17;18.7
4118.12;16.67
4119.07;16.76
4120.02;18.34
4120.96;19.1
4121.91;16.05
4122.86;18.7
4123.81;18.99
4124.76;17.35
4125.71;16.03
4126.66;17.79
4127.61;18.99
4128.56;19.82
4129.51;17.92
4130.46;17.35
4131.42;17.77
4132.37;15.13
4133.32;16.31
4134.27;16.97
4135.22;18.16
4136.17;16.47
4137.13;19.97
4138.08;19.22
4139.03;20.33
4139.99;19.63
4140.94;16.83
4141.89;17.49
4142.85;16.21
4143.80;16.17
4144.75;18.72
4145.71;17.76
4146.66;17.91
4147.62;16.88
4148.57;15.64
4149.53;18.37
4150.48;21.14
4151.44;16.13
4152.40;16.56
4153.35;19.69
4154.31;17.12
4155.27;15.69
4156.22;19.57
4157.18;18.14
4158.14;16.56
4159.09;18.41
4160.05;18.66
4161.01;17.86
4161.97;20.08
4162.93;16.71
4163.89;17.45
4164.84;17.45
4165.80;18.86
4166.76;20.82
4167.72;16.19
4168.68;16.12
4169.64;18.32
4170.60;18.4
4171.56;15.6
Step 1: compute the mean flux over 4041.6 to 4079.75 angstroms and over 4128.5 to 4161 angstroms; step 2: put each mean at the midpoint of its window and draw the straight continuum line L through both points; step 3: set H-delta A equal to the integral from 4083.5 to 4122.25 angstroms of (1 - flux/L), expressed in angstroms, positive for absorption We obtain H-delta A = 2.8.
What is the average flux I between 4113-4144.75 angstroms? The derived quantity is 17.7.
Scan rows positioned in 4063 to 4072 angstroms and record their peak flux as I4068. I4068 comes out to 20.1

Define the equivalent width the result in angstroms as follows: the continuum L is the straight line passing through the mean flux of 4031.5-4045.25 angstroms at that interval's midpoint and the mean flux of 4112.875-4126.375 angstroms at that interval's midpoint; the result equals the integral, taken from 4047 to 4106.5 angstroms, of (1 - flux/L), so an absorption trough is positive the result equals 2.92 angstroms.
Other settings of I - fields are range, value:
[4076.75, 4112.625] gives 16.2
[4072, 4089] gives 17.1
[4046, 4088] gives 17.6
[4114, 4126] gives 17.7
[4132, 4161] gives 17.7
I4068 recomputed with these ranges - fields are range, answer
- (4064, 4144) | 20.33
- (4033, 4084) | 21.02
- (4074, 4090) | 19.88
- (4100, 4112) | 17.22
